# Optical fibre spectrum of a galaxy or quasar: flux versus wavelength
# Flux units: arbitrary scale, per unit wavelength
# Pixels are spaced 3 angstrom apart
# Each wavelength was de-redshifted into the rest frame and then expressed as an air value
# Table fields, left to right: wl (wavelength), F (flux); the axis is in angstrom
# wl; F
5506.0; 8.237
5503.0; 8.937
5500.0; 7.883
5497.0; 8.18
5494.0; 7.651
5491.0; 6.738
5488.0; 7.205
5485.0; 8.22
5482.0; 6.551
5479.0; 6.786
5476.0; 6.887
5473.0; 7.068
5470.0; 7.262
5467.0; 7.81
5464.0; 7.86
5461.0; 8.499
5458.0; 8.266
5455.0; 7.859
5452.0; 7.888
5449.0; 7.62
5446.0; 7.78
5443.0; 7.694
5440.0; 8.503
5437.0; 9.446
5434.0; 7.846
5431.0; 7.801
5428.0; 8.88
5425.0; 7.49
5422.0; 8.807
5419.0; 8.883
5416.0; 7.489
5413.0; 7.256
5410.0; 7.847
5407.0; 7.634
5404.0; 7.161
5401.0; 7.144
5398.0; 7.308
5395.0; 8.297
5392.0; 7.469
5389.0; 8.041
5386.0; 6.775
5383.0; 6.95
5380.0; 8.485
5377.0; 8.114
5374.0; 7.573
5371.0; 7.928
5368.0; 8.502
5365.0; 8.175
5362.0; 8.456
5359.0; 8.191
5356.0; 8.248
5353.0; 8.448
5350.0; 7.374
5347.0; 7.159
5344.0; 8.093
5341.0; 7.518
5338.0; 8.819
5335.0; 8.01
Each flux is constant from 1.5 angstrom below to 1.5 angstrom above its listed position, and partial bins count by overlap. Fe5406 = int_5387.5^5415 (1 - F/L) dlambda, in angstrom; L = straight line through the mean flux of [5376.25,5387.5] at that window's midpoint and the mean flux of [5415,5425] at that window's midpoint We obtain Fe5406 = 1.2 angstrom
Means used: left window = 7.55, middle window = 7.57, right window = 8.3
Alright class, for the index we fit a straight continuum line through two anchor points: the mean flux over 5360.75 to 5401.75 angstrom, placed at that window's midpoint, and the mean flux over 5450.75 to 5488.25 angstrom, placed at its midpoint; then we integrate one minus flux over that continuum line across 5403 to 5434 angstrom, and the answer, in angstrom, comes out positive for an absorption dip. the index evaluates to -0.9 angstrom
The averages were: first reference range 7.81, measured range 7.93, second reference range 7.56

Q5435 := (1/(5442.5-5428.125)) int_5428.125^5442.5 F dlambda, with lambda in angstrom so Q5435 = 8.4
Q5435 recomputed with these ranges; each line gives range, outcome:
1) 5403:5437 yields 8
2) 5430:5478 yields 7.87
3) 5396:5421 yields 7.63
